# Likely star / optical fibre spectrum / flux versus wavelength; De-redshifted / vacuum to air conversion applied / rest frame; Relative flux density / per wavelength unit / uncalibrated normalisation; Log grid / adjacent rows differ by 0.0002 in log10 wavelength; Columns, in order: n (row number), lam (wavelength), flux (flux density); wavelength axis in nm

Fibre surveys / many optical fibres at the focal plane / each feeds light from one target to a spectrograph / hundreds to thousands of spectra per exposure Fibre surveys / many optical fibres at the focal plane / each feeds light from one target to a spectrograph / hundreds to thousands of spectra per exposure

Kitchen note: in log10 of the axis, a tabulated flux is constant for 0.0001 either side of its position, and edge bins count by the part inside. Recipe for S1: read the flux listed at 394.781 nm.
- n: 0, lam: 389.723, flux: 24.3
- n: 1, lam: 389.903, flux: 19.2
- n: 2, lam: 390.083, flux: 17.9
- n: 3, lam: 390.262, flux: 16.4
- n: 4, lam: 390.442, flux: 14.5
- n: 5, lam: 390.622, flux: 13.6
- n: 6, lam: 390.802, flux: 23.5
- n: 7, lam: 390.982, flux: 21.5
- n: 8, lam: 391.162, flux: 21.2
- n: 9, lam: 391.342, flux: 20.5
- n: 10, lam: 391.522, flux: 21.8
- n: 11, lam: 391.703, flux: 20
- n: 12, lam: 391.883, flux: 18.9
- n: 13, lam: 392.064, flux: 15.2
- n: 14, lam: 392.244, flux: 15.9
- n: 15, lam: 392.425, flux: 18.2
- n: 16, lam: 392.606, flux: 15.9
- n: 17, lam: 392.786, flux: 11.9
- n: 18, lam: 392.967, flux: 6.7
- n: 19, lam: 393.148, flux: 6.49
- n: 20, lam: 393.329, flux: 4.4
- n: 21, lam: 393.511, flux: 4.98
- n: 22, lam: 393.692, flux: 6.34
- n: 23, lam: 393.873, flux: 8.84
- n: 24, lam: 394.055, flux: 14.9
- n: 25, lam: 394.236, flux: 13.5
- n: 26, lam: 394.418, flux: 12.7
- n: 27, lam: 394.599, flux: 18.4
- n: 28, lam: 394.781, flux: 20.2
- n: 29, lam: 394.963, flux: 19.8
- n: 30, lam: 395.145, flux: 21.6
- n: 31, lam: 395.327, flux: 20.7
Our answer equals 20.2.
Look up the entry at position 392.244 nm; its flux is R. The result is 15.9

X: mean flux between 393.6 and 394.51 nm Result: 11.3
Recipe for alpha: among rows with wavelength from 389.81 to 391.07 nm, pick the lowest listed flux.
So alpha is 13.6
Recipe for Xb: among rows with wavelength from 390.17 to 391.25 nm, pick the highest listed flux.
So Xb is 23.5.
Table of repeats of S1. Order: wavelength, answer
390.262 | 16.4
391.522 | 21.8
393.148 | 6.49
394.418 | 12.7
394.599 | 18.4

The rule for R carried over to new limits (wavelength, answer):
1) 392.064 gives 15.2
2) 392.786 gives 11.9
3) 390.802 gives 23.5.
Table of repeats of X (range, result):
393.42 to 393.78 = 5.65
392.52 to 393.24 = 10.2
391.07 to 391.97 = 20.5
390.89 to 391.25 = 21.4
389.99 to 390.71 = 15.6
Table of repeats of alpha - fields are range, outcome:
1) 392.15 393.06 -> 6.7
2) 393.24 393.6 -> 4.4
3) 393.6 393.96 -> 6.34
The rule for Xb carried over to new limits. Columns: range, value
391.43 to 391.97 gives 21.8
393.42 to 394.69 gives 18.4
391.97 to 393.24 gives 18.2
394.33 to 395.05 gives 20.2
